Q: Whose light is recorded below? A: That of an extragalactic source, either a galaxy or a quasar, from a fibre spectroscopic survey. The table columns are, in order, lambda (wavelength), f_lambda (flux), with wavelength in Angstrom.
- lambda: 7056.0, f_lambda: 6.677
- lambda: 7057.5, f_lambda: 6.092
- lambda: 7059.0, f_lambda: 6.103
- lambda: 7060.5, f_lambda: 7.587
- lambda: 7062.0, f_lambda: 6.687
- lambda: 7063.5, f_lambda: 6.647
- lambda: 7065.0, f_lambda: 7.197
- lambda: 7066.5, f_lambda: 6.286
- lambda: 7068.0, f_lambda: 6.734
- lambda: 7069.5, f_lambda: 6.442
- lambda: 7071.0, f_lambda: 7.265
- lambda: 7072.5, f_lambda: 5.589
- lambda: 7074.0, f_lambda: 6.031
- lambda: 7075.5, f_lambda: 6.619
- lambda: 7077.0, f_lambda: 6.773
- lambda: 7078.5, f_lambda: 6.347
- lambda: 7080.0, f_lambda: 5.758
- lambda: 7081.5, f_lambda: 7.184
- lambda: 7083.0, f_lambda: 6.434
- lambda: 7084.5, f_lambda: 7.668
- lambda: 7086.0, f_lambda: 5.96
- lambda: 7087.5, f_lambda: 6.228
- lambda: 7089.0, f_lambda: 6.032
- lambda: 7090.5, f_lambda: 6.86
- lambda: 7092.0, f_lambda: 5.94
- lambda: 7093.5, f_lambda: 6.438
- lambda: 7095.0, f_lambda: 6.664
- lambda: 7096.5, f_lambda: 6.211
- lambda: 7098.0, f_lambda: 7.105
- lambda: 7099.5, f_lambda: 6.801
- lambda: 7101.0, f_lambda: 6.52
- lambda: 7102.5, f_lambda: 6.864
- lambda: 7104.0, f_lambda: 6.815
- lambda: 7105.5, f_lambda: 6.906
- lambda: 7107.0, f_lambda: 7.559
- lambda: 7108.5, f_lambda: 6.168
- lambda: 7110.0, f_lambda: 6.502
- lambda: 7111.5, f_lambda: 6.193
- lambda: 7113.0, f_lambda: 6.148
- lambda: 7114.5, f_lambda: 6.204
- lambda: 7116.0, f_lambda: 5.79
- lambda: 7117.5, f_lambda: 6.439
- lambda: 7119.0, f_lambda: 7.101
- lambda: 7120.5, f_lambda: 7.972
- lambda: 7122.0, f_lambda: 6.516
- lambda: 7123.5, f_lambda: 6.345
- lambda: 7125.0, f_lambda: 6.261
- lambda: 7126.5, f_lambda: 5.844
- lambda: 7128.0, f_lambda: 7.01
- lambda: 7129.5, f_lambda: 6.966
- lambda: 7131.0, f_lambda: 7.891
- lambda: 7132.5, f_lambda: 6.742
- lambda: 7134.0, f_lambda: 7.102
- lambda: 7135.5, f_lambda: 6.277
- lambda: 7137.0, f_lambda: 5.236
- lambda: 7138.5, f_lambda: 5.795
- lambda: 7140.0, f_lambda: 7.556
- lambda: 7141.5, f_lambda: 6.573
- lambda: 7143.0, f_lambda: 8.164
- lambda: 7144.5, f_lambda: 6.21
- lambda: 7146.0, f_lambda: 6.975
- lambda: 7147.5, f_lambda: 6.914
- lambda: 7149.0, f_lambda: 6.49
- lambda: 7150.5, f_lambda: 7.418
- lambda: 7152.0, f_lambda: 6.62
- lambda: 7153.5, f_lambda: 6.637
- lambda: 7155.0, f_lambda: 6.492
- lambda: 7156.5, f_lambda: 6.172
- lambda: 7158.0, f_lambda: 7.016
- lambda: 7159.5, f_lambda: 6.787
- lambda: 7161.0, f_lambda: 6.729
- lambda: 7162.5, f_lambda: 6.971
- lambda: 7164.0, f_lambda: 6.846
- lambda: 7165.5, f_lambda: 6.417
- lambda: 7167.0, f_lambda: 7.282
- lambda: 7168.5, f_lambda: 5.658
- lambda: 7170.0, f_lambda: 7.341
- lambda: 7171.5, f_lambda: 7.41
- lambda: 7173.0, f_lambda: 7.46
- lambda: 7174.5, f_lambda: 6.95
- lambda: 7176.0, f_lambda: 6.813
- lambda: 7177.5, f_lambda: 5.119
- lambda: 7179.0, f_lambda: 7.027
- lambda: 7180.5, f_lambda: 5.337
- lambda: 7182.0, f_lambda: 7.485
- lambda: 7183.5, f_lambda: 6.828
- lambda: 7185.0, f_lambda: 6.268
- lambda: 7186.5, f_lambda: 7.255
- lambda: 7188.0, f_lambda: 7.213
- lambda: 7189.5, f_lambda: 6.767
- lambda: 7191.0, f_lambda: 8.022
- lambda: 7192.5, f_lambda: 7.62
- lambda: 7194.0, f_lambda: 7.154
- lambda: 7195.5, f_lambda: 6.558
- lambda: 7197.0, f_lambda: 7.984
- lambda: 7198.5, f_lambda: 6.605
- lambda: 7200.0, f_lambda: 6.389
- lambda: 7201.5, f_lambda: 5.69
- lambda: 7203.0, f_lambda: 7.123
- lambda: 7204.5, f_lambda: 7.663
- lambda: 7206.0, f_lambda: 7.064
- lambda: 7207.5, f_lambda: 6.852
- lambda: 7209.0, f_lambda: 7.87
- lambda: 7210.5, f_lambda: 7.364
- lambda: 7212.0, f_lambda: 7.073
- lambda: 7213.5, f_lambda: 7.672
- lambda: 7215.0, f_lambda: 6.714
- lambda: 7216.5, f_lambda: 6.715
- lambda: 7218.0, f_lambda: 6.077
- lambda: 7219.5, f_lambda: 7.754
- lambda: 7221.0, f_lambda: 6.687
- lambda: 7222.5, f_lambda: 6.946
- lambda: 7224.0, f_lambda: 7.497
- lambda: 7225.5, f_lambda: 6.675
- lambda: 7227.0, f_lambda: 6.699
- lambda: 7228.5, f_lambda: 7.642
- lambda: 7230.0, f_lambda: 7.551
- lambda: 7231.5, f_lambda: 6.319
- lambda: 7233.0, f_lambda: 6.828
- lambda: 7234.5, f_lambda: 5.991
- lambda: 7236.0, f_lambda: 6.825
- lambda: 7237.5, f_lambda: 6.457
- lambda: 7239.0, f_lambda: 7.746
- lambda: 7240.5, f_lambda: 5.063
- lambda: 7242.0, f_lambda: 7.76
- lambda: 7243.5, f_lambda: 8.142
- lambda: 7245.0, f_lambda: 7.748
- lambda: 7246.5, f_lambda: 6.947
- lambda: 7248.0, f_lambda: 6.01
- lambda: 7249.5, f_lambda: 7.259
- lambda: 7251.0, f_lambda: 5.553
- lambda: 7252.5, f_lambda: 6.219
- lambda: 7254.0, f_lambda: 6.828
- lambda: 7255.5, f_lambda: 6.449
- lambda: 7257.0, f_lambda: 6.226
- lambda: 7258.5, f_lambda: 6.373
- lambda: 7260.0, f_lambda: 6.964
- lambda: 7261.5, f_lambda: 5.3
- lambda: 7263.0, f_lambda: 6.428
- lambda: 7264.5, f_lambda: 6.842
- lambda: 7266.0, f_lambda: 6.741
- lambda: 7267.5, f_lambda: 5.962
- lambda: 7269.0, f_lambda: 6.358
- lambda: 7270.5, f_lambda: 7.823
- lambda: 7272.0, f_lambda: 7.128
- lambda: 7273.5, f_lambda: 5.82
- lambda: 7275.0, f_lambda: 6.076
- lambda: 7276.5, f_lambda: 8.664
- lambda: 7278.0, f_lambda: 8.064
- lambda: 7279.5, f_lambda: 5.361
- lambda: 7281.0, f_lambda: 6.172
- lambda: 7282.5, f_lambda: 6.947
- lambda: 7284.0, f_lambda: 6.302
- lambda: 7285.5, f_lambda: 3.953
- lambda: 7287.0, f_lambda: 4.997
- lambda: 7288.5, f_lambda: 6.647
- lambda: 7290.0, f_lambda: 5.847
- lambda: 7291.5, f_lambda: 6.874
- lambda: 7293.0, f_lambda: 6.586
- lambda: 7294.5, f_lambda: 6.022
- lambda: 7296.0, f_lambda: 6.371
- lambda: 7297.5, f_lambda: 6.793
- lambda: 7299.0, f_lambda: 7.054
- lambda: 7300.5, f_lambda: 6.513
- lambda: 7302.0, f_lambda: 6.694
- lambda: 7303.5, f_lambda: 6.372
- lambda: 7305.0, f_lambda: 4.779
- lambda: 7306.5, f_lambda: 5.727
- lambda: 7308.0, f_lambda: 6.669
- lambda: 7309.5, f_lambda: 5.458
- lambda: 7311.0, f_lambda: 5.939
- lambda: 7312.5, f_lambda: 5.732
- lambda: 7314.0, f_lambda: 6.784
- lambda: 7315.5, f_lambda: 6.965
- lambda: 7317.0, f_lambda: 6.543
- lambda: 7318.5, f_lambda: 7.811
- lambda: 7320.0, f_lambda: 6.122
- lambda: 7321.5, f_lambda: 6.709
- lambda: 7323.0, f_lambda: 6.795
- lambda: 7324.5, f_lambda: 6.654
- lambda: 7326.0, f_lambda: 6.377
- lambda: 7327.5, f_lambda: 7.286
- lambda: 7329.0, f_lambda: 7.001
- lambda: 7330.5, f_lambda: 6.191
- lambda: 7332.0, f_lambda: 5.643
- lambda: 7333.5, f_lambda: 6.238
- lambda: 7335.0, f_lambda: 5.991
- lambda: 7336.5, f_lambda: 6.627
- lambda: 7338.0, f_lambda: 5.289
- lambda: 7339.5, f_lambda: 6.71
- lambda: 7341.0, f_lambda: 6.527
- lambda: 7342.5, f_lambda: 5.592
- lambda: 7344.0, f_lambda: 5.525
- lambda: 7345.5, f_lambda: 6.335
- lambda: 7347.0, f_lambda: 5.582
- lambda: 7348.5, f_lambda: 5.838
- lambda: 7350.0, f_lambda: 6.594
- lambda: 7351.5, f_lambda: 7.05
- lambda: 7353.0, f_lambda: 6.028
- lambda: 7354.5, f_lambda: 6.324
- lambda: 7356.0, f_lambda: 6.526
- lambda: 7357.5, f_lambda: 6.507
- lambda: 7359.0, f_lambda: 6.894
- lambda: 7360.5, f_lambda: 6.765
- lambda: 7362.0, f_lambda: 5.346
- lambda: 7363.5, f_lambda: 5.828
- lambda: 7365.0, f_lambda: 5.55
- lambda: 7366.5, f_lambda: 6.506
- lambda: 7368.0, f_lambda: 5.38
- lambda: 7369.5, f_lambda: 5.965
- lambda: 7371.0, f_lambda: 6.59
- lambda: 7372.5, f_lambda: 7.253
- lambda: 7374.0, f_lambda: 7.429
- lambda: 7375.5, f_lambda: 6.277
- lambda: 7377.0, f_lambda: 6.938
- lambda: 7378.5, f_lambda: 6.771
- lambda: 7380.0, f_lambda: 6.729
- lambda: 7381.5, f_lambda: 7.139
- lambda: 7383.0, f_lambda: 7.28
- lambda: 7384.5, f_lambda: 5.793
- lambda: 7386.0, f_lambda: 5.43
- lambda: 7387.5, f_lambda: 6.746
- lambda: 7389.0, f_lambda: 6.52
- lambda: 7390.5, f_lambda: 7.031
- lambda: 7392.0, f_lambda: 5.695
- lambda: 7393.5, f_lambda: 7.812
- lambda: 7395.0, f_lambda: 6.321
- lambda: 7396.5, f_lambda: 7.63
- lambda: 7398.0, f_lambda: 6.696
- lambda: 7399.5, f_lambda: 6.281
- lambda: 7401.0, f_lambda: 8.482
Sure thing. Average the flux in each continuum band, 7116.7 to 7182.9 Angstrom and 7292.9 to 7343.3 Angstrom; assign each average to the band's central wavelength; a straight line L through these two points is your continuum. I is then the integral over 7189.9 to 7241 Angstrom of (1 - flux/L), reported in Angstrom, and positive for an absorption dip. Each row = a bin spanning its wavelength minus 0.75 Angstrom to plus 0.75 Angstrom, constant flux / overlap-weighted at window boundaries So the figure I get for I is -3.0 Angstrom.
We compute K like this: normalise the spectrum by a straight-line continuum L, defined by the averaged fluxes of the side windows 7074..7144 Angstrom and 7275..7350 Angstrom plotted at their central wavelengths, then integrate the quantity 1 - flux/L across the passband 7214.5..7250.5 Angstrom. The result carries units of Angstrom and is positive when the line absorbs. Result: -2.7 Angstrom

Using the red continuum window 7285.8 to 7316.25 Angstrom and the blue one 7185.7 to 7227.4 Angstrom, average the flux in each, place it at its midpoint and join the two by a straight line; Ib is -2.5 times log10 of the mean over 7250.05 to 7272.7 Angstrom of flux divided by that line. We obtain 0.01 mag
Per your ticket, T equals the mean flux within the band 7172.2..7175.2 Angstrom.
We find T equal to 7.21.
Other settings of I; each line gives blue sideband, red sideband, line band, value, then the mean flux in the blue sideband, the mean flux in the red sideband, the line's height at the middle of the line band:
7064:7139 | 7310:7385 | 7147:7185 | -1.17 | 6.56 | 6.4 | 6.52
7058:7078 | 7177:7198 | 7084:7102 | 0.39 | 6.6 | 6.92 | 6.67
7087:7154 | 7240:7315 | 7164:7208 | -2.13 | 6.65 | 6.43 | 6.56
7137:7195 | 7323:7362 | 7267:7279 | -0.85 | 6.81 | 6.31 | 6.51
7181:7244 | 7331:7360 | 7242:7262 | 0.27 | 7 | 6.21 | 6.77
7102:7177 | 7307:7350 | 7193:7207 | -0.70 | 6.73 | 6.32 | 6.6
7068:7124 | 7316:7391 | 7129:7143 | -0.48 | 6.55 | 6.41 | 6.53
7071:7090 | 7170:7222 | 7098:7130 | -0.21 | 6.43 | 6.96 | 6.58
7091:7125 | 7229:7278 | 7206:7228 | -1.17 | 6.59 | 6.73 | 6.69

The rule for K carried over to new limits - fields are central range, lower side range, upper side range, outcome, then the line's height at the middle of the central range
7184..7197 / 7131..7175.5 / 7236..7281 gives -0.8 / 6.75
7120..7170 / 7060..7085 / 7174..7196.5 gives 0.3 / 6.77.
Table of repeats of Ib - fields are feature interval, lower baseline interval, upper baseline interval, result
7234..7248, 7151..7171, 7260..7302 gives -0.06 mag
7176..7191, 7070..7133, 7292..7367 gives -0.03 mag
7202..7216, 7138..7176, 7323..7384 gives -0.08 mag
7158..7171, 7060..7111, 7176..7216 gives 0.01 mag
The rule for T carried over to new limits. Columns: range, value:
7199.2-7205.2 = 6.71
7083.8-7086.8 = 6.79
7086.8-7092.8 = 6.27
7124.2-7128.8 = 6.38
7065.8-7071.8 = 6.68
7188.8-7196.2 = 7.23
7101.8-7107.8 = 7.03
